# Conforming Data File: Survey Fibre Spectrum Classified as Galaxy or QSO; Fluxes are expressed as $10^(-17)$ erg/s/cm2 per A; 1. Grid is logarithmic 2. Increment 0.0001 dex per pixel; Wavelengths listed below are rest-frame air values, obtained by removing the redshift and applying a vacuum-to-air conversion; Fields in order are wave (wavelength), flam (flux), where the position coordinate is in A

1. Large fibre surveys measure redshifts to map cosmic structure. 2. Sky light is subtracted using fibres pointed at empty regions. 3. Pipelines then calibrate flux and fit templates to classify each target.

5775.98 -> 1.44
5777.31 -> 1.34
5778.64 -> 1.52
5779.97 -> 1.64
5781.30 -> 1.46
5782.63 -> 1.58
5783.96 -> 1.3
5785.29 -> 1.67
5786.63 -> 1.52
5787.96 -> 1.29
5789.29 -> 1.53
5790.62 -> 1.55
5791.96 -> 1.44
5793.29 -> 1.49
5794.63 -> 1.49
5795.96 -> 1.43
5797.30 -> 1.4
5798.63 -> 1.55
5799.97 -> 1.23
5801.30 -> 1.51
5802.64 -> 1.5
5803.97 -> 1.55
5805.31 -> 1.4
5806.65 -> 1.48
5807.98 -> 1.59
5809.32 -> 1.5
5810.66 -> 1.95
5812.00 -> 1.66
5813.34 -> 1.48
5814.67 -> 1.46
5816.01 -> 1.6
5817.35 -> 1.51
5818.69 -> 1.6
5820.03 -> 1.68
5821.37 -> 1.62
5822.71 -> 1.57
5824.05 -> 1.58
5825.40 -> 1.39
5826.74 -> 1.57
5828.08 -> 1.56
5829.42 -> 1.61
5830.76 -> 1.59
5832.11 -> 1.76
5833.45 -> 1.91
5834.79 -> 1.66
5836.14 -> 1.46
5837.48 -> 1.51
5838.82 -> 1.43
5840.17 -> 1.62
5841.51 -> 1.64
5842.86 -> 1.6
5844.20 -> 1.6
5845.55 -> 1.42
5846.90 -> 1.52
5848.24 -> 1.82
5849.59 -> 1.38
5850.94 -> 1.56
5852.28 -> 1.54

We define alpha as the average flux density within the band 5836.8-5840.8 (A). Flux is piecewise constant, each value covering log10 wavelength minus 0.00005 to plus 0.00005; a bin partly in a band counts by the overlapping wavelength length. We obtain 1.52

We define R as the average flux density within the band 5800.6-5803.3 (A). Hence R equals 1.5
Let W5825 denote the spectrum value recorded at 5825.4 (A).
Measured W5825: 1.39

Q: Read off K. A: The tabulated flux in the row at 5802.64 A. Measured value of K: 1.5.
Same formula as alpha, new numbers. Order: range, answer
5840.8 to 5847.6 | 1.56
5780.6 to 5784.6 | 1.45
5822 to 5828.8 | 1.53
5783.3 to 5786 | 1.48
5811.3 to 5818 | 1.54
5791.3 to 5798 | 1.45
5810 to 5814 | 1.7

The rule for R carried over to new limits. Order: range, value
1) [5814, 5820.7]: 1.57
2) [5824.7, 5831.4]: 1.54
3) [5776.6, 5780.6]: 1.5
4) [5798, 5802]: 1.43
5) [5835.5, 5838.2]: 1.49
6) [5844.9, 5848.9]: 1.59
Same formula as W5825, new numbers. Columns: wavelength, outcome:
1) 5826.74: 1.57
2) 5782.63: 1.58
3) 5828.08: 1.56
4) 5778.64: 1.52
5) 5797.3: 1.4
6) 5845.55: 1.42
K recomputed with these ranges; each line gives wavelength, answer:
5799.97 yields 1.23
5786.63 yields 1.52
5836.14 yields 1.46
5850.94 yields 1.56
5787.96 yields 1.29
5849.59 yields 1.38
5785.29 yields 1.67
